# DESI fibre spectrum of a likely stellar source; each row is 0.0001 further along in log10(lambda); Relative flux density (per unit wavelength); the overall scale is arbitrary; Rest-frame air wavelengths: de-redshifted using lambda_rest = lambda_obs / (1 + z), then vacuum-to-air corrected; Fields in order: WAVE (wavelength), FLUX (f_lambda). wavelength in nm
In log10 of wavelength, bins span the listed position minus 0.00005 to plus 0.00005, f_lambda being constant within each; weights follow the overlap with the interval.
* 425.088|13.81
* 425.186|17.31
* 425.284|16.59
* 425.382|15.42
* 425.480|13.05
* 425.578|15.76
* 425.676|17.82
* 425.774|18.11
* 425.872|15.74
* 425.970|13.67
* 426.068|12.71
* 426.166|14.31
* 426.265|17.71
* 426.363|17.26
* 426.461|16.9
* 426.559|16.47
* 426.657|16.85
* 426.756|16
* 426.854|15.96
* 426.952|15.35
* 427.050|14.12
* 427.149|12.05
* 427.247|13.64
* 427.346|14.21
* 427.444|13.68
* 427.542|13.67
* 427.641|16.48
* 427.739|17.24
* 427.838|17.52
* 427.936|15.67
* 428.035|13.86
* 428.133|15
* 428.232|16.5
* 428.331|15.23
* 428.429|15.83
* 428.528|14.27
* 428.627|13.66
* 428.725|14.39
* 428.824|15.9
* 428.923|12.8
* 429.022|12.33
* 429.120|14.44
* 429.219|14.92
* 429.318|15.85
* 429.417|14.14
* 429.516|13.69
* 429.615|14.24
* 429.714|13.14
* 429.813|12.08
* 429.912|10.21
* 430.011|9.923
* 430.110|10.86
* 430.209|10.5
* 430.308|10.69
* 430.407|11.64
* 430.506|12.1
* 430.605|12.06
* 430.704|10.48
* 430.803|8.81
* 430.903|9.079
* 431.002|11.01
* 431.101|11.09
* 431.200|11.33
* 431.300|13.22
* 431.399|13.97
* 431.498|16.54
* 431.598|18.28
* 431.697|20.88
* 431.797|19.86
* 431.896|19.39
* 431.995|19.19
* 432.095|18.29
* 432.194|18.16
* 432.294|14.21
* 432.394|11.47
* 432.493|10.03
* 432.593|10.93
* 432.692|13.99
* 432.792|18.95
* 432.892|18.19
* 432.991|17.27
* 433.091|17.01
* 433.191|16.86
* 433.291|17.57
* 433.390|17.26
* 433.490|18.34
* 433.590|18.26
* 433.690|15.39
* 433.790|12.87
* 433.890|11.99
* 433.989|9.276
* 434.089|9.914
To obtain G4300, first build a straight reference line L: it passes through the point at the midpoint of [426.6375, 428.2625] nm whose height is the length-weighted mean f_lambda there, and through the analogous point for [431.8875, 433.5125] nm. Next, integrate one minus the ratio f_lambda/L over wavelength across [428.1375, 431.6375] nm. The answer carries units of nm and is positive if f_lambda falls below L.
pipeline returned 0.58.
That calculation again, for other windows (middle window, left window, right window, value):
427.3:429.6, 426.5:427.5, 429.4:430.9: -0.27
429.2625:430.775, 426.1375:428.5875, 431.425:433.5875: 0.38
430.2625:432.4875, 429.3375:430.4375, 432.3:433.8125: -0.05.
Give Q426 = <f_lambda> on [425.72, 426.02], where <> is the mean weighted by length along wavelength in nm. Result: 15.9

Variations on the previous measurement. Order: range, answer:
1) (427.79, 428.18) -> 15.5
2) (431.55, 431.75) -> 19.6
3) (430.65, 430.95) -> 9.49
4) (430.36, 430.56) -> 11.9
